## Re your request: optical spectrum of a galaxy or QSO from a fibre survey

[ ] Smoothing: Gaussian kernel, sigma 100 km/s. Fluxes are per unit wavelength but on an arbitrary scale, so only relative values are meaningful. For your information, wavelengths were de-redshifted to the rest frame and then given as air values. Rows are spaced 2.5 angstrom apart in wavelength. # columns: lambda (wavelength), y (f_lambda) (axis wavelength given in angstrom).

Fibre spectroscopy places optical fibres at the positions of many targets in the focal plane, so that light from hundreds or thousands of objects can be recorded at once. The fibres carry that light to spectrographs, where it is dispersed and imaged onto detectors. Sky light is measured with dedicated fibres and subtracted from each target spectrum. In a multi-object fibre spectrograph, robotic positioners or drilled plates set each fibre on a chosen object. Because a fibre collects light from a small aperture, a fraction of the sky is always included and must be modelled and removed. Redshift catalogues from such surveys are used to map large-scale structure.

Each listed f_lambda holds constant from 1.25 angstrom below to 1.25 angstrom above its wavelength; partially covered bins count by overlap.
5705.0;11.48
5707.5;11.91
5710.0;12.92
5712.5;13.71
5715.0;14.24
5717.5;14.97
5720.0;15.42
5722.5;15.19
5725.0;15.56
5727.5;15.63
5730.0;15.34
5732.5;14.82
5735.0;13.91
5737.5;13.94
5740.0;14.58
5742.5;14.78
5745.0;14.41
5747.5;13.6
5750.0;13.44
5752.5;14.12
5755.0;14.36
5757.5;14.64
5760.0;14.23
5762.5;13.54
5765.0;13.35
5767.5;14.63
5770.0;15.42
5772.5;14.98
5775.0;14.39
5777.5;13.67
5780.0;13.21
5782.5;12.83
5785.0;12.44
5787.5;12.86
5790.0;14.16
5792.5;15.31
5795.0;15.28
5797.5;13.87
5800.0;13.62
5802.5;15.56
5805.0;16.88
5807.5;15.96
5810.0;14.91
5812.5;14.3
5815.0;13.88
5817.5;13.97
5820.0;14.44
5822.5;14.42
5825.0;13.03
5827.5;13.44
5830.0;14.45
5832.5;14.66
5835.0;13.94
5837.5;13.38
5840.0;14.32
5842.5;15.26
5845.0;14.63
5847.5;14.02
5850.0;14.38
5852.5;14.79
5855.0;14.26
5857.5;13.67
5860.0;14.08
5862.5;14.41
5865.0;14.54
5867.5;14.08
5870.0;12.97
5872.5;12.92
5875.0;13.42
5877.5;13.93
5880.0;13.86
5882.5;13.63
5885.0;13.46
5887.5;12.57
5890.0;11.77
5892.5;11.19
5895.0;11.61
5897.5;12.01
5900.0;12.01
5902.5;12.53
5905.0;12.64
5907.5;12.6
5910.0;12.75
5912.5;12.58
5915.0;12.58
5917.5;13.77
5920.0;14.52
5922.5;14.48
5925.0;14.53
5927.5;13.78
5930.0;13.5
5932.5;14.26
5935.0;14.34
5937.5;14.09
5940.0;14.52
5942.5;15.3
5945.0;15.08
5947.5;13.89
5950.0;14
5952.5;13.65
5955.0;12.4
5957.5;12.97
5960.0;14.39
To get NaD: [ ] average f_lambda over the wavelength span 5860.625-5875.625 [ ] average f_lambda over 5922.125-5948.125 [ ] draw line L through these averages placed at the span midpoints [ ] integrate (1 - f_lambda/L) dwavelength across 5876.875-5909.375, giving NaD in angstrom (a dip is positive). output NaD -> 3.24 angstrom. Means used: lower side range 13.8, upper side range 14.3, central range 12.6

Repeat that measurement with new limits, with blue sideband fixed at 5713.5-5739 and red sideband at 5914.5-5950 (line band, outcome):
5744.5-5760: 0.7 angstrom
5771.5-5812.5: 0.9 angstrom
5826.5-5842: 0.5 angstrom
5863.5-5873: 0.5 angstrom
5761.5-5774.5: 0.3 angstrom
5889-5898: 1.7 angstrom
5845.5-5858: 0.2 angstrom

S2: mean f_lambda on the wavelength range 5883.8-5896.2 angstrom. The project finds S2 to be 12.1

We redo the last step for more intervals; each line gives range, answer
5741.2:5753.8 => 14.1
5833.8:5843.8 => 14.2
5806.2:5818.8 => 14.6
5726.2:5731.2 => 15.5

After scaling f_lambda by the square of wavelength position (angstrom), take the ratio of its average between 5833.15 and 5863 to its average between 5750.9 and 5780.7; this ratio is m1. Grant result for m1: 1.0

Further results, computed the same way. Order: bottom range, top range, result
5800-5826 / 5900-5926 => 0.93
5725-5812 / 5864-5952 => 0.98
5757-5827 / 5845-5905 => 0.96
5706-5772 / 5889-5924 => 0.94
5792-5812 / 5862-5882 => 0.93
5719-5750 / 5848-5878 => 0.99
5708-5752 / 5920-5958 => 1.05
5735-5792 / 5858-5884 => 1.02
